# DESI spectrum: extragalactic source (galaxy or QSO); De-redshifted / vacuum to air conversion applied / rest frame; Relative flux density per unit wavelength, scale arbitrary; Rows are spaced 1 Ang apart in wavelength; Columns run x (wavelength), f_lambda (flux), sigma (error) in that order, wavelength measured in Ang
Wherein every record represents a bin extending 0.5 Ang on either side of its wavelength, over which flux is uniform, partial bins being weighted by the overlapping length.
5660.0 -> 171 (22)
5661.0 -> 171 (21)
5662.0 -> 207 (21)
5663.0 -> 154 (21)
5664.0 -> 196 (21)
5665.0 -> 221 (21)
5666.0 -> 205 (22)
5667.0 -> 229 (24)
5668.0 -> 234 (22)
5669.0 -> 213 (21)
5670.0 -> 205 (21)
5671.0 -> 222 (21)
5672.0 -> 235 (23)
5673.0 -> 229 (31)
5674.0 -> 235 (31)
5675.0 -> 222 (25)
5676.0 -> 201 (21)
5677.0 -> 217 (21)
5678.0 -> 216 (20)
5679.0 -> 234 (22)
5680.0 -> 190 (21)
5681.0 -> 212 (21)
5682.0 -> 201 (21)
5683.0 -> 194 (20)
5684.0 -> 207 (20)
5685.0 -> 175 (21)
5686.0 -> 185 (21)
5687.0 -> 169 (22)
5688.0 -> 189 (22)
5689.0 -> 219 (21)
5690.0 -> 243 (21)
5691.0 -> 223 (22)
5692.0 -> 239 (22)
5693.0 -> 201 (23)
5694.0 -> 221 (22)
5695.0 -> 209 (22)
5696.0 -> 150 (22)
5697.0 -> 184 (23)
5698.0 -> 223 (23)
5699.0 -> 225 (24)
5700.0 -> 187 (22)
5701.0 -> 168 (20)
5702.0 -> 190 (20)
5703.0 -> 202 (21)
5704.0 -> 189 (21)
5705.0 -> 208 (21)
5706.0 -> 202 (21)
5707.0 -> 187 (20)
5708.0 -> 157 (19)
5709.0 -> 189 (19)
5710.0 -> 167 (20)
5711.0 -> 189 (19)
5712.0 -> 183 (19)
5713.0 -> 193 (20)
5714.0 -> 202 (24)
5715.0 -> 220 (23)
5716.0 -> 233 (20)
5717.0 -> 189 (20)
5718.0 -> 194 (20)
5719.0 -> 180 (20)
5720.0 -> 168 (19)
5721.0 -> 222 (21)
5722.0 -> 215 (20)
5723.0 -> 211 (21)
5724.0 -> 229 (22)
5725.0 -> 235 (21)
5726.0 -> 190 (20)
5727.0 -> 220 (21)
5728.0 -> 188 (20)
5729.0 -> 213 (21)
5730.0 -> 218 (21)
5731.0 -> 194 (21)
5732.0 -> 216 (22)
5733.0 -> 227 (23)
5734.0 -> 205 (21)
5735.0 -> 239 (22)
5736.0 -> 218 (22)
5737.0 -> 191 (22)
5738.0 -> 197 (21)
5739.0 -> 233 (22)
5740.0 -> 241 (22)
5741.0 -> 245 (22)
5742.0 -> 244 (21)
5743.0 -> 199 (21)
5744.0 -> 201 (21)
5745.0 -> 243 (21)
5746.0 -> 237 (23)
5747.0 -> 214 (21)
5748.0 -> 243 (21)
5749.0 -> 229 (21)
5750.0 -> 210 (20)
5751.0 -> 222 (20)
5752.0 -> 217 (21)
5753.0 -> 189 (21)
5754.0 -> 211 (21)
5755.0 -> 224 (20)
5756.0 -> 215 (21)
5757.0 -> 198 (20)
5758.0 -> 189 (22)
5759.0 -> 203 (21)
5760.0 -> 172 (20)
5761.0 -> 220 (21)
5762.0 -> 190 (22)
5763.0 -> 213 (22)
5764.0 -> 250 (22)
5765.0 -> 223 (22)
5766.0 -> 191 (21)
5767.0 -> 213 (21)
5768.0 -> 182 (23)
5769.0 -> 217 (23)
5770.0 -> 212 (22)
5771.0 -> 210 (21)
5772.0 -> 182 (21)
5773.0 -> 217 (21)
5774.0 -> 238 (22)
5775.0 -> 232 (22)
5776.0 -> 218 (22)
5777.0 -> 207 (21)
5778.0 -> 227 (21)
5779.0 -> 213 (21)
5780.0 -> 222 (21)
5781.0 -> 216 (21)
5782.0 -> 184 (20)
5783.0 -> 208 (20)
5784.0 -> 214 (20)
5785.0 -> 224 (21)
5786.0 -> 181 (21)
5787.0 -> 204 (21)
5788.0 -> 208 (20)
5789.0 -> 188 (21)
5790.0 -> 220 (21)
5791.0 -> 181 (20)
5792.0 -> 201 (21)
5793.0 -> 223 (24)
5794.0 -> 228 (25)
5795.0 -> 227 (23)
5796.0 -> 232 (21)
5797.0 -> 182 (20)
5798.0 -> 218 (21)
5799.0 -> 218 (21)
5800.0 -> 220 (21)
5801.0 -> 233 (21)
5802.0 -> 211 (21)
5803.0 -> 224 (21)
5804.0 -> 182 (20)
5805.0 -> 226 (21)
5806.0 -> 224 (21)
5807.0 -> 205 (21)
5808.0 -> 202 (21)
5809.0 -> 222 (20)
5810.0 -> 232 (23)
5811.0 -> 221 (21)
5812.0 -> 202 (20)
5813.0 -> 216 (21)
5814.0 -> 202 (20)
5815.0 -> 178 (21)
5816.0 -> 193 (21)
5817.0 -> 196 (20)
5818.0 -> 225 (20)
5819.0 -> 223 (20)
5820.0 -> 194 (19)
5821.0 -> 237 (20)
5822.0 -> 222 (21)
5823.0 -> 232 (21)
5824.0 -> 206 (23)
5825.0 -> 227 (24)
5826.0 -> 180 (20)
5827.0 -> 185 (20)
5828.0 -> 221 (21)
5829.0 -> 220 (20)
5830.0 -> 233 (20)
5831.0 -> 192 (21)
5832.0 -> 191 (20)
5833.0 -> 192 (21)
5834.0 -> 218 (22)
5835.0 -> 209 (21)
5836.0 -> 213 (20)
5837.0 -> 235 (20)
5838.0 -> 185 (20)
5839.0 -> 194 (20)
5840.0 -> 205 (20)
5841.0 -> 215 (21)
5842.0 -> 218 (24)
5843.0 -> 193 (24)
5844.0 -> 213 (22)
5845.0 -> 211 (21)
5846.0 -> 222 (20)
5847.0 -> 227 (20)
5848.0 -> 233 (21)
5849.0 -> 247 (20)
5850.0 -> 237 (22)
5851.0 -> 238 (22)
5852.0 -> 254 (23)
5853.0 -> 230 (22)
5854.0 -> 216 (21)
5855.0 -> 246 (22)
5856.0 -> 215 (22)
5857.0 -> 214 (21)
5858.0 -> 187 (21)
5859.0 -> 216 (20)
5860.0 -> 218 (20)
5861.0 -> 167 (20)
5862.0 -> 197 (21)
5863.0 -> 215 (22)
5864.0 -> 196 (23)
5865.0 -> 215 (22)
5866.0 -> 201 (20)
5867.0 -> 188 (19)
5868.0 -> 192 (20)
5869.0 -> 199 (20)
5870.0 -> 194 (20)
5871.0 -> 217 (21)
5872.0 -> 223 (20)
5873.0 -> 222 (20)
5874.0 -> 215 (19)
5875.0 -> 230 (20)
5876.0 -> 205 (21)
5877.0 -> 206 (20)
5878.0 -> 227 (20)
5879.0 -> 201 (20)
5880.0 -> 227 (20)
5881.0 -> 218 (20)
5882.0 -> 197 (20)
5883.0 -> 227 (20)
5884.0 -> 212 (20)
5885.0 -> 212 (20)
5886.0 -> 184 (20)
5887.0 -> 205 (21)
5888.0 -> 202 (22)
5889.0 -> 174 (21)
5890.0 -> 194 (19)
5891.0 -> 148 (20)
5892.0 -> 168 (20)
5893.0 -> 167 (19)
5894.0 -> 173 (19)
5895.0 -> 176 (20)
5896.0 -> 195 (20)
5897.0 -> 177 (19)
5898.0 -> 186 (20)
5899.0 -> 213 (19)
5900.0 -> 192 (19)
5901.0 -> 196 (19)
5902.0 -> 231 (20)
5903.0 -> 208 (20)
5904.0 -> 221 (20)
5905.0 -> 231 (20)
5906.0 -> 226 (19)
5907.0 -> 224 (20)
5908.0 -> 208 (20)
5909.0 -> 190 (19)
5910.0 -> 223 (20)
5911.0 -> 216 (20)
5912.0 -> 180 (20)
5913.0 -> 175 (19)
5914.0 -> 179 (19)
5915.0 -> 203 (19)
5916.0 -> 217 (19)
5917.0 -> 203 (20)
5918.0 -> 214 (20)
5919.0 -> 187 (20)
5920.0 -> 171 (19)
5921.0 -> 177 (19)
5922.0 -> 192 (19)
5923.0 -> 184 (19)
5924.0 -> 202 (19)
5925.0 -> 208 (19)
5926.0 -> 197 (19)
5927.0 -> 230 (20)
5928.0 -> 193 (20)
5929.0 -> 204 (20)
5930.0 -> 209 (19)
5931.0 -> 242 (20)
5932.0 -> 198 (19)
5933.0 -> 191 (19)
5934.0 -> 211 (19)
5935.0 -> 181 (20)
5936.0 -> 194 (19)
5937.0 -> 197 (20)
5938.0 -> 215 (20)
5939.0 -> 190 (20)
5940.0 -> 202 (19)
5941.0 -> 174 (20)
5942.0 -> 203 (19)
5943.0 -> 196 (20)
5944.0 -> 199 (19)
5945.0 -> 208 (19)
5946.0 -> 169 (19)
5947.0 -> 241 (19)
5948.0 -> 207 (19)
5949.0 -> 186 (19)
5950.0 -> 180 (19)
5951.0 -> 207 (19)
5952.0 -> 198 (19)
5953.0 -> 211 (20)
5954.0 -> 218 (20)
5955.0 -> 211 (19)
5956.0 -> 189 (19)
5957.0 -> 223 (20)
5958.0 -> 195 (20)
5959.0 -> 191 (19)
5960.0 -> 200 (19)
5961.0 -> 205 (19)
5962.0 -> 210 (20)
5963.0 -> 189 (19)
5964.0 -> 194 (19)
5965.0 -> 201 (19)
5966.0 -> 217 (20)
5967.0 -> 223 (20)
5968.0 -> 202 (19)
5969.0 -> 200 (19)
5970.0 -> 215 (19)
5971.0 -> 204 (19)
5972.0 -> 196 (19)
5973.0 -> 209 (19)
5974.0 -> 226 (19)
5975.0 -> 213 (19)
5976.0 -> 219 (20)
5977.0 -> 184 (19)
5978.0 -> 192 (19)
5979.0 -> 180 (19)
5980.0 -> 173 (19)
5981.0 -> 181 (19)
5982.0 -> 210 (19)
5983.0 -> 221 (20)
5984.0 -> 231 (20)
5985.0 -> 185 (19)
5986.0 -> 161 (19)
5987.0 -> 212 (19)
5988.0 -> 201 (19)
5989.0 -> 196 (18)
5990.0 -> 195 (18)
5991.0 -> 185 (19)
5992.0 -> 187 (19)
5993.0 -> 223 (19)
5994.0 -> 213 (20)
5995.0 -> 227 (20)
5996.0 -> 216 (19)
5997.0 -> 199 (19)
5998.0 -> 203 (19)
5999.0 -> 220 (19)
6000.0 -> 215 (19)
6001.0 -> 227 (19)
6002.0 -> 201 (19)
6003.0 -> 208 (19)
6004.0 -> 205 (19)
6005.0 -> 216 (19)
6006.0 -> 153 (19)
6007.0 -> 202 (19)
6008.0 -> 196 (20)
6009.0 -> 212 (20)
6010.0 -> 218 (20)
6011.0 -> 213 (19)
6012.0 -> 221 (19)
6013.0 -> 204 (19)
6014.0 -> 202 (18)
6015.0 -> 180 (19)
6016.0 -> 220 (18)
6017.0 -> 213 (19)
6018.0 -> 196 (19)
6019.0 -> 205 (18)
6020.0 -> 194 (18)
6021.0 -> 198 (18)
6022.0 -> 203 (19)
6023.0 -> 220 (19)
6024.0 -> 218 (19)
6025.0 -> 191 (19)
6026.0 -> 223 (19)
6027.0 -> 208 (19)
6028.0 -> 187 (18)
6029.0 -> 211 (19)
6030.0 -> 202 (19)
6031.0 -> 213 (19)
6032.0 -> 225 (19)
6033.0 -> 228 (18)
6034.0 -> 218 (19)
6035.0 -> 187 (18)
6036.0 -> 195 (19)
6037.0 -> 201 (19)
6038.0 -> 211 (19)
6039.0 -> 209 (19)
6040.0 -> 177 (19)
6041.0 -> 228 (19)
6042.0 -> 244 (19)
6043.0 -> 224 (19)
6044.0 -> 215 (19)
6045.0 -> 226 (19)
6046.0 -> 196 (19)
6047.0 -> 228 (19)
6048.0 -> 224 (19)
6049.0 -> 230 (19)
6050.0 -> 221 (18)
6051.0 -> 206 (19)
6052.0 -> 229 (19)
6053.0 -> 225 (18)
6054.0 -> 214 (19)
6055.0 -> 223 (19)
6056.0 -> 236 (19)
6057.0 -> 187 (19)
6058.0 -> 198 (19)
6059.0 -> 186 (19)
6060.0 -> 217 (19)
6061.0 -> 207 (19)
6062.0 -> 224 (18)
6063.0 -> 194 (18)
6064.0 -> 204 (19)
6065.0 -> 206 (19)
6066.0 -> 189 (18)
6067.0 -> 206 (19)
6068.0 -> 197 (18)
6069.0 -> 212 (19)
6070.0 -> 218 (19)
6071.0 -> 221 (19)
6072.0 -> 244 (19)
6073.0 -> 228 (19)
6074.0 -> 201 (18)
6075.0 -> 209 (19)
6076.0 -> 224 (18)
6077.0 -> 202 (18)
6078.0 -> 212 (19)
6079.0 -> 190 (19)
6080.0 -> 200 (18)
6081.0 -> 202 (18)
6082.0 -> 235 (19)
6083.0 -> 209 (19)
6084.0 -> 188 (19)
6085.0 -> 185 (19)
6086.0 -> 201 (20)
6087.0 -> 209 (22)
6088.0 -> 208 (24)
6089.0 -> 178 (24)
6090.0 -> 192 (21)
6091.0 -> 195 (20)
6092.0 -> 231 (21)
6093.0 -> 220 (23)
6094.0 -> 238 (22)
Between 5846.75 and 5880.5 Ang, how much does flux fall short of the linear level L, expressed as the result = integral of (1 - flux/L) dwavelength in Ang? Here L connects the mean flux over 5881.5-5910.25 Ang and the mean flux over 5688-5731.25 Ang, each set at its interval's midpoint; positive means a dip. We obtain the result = -2.7 Ang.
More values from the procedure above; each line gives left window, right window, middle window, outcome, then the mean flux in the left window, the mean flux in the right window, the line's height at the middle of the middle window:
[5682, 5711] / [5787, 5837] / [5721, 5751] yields -2.6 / 196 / 211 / 201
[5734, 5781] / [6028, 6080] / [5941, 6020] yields 3.6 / 215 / 212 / 213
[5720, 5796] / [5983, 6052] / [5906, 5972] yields 2.6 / 213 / 208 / 209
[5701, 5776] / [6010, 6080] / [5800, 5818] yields -0.2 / 208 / 210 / 209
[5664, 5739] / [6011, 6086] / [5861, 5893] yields 0.8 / 206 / 210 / 208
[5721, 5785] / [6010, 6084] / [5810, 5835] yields 0.5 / 214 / 210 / 213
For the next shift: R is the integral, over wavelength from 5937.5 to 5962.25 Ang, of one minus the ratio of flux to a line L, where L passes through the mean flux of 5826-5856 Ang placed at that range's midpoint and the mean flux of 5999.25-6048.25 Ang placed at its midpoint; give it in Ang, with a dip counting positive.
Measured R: 1.24 Ang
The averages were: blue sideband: 216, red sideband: 208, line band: 201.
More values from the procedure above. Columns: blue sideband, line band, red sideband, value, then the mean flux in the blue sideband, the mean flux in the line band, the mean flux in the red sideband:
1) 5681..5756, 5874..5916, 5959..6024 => 0.8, 207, 201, 204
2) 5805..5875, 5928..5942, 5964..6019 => 0.4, 212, 200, 204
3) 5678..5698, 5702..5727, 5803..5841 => 0.7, 203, 198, 209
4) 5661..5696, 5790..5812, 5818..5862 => -0.2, 209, 215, 215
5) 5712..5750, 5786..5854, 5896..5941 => -1.7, 214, 213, 202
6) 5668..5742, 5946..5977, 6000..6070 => 0.5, 206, 205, 209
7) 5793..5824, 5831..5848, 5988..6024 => 0.3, 214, 209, 205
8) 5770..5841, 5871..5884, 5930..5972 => -0.6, 211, 216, 202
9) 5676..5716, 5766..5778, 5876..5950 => -0.7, 199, 211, 200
